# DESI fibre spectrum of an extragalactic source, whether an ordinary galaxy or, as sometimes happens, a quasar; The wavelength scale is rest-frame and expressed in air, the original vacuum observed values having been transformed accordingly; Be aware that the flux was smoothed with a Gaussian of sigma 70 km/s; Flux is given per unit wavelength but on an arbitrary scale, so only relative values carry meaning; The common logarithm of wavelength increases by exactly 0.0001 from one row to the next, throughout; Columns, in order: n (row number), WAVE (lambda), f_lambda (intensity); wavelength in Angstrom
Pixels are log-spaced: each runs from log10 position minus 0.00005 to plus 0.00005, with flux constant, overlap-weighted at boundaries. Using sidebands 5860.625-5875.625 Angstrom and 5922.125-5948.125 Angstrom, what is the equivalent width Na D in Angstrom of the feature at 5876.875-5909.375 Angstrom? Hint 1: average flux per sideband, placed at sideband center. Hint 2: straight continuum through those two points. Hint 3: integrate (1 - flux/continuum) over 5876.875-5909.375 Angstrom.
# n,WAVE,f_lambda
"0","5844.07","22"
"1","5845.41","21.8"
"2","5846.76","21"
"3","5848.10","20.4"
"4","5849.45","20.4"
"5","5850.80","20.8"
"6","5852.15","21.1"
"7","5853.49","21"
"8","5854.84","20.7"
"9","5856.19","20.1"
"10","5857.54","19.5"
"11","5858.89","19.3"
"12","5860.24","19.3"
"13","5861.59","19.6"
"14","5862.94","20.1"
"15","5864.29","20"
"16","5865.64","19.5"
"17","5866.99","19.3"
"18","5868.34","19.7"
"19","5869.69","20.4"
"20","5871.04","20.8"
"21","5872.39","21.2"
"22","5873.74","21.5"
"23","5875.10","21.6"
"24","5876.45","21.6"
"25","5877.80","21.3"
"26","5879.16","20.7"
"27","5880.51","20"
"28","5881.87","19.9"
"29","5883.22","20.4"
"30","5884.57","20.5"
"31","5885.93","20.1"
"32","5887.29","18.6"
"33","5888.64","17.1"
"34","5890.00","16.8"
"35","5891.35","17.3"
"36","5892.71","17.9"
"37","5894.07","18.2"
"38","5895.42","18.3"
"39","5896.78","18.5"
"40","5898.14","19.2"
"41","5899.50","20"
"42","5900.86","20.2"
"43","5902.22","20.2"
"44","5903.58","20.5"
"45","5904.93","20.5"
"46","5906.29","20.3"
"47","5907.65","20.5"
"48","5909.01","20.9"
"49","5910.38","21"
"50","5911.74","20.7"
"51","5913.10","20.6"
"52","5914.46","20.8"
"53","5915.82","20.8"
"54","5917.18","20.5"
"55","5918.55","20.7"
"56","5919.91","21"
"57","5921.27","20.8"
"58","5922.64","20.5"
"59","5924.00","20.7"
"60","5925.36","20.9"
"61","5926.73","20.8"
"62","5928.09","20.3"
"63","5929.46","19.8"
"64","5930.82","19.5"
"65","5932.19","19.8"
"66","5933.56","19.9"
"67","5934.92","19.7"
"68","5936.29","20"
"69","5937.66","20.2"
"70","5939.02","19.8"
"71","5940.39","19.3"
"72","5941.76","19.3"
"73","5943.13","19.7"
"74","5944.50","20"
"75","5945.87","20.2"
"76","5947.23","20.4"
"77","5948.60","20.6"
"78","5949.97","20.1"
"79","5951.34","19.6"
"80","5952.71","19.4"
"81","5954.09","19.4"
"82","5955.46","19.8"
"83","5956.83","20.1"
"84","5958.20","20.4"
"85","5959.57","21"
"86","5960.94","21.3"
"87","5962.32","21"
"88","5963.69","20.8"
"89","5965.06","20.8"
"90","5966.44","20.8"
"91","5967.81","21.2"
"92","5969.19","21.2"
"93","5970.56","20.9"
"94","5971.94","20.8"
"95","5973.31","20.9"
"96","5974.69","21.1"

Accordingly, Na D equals 1.1 Angstrom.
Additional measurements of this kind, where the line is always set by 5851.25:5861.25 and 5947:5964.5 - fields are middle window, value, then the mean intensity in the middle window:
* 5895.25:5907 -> 0.2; 19.8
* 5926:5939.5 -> 0.2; 20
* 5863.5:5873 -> 0.0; 20.1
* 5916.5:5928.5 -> -0.3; 20.7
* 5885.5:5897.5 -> 1.3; 18.1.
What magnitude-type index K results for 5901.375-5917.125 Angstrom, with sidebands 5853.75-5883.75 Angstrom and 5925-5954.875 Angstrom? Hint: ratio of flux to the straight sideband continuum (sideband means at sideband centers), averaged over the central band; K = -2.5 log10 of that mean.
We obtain -0.028 mag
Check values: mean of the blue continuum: 20.3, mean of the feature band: 20.6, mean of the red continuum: 19.9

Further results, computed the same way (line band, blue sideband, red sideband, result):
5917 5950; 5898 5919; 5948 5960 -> 0.00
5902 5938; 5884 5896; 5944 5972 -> -0.07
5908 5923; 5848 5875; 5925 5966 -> -0.03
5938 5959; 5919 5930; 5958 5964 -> 0.05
